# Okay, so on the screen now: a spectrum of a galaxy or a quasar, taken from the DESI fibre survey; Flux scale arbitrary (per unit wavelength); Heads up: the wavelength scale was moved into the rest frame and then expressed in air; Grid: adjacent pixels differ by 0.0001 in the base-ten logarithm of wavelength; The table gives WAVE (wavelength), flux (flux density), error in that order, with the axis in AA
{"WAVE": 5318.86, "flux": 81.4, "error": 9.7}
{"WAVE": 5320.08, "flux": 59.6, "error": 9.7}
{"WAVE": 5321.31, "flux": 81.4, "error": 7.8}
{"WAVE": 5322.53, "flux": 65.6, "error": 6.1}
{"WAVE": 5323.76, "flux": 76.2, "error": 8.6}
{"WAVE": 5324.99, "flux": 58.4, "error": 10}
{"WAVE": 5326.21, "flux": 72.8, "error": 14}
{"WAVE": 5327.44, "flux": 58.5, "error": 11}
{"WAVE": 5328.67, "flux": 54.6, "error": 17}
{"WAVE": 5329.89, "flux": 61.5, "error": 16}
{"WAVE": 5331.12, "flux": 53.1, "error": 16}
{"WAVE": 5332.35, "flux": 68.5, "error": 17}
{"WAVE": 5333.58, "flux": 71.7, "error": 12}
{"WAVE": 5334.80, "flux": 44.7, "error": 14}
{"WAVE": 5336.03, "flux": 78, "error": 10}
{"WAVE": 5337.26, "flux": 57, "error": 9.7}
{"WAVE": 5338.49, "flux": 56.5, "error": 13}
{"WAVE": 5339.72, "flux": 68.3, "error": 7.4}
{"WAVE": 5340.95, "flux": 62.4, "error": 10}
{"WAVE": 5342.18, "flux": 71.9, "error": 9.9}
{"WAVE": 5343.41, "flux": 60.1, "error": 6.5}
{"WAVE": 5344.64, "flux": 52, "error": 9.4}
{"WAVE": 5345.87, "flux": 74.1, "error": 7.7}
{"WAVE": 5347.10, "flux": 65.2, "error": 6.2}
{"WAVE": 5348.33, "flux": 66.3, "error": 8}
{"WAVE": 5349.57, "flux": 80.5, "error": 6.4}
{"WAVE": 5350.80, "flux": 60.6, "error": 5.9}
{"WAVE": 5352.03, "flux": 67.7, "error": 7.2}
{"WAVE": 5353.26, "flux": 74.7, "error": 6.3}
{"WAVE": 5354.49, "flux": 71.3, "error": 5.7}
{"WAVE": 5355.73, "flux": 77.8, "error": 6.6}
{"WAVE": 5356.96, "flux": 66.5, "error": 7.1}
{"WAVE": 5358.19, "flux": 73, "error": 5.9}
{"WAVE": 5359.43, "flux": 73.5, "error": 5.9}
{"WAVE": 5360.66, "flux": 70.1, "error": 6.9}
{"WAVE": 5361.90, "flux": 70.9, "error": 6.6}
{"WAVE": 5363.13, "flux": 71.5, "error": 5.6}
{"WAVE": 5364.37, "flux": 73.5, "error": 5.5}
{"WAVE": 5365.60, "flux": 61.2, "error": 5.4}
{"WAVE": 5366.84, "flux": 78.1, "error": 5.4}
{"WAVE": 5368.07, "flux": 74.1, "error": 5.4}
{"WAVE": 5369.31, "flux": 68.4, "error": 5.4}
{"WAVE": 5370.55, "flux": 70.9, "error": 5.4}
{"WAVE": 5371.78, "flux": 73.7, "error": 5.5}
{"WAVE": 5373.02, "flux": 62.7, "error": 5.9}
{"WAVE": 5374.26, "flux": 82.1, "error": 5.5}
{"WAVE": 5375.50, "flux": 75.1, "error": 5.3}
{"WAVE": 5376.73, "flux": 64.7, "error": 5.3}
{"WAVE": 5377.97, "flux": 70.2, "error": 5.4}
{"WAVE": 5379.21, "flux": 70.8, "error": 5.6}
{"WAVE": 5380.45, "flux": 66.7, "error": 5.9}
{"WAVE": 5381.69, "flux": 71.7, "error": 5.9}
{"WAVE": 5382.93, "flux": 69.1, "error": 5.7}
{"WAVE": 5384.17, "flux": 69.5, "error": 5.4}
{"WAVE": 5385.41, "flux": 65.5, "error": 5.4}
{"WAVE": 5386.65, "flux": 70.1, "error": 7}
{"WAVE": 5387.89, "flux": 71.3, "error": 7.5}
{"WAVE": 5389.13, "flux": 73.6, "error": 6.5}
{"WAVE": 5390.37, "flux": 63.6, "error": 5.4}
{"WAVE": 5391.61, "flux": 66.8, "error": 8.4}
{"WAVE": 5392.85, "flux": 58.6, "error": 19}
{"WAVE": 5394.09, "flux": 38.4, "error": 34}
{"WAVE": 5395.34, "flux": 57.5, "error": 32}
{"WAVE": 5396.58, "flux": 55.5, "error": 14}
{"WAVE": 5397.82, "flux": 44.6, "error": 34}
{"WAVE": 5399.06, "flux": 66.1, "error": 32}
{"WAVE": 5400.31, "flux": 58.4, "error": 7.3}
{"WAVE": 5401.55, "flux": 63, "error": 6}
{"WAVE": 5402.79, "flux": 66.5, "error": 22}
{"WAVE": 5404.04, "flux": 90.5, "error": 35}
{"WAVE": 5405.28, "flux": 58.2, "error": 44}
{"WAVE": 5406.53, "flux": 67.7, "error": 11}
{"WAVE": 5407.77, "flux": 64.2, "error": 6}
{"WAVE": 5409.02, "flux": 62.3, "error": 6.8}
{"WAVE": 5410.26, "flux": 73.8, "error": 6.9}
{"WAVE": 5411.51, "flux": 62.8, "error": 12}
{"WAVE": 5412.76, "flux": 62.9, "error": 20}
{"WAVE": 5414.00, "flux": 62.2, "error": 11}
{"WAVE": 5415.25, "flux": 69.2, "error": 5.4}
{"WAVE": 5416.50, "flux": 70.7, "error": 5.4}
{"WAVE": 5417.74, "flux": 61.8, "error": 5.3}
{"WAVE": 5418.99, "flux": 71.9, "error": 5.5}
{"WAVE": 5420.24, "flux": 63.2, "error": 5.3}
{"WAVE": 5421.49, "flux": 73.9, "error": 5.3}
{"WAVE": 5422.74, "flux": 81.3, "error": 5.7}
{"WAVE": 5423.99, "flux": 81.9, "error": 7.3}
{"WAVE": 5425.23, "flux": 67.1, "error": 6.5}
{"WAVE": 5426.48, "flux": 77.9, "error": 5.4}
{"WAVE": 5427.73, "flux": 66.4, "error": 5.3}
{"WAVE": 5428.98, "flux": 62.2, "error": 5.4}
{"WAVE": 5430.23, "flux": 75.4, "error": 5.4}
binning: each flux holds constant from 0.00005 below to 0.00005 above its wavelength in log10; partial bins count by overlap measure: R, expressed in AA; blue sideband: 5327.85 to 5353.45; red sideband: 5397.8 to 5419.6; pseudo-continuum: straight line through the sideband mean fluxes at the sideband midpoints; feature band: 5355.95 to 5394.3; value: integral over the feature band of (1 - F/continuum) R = -2.5 AA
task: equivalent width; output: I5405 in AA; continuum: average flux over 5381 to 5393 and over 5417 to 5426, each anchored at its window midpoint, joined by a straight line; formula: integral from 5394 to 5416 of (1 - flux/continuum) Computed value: 2.2 AA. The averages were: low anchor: 68.4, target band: 63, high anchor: 71.7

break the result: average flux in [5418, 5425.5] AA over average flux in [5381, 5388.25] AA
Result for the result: 1.1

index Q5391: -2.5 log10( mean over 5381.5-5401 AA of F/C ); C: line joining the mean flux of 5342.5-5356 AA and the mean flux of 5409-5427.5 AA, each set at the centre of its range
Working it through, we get 0.11 mag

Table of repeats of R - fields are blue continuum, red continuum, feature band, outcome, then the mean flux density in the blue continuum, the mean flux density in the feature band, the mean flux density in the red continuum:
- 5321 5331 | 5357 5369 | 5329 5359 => 1.0 AA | 65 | 65.9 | 71.4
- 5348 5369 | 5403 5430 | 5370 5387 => 0.1 AA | 71.3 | 70.2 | 69.2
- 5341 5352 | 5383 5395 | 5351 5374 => -2.0 AA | 66.2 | 71.1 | 64.2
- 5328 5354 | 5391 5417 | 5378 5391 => -1.2 AA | 64.3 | 69.2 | 62.8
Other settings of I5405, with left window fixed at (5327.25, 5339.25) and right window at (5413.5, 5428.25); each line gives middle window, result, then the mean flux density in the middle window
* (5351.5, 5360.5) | -1.3 AA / 72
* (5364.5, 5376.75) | -1.2 AA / 71.5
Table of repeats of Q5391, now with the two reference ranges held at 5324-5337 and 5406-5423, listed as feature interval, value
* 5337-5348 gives 0.00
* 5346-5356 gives -0.11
